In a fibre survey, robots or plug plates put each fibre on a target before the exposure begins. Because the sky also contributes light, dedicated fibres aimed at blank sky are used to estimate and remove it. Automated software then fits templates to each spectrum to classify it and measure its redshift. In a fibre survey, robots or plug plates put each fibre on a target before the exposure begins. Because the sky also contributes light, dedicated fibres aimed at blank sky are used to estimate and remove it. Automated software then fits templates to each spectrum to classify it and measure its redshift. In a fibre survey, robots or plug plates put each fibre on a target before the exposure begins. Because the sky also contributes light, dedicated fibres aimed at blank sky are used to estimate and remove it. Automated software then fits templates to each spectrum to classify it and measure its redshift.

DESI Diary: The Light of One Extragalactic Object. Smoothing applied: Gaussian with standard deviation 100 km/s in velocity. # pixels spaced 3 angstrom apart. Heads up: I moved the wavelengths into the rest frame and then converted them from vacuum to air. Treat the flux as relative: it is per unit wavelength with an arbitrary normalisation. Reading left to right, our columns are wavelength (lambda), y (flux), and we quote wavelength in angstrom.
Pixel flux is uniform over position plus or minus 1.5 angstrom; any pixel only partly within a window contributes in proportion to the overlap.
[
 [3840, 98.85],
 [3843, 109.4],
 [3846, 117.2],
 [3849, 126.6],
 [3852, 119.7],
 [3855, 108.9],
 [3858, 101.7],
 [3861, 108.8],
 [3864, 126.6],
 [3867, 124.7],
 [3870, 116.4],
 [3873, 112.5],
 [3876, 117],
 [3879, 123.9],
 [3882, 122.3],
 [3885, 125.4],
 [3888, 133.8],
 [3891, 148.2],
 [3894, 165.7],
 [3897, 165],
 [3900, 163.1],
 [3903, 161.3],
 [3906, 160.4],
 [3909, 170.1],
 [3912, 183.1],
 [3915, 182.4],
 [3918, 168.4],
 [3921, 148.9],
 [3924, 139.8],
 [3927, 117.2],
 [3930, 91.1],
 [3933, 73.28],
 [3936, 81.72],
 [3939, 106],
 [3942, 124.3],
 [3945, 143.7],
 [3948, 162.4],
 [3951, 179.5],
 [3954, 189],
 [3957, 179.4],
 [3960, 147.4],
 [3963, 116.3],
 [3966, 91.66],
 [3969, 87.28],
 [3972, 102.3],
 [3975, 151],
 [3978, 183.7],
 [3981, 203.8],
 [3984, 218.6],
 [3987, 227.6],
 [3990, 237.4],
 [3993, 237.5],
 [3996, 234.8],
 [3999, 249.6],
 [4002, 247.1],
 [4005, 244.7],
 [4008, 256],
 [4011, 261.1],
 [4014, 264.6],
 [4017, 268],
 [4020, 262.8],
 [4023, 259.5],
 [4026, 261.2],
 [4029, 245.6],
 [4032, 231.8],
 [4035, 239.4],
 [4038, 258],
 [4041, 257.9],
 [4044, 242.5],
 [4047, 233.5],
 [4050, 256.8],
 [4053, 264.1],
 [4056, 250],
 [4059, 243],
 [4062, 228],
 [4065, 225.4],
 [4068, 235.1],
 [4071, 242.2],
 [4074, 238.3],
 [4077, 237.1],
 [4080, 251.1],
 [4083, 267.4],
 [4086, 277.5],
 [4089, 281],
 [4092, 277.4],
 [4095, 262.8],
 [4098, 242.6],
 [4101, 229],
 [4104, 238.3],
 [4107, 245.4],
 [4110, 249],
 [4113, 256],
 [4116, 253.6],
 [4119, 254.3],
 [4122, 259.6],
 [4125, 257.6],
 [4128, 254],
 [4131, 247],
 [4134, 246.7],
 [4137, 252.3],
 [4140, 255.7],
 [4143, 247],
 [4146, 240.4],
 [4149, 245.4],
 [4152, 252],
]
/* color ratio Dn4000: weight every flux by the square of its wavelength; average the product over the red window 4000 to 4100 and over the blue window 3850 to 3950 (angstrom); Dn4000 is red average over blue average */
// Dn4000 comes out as 2.03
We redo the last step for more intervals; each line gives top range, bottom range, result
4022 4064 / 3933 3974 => 2.00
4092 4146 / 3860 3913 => 2.00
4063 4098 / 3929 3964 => 2.02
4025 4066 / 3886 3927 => 1.66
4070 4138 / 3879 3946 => 2.00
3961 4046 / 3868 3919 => 1.57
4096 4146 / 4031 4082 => 1.06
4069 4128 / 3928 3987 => 1.93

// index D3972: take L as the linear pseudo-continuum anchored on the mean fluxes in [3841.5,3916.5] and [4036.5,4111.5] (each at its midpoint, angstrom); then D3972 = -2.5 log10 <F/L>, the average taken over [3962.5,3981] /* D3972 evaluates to 0.42 mag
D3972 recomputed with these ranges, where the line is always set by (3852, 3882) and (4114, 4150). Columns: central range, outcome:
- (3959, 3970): 0.44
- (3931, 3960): 0.15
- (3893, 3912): -0.23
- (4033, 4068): -0.17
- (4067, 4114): -0.10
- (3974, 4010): -0.24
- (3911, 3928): -0.11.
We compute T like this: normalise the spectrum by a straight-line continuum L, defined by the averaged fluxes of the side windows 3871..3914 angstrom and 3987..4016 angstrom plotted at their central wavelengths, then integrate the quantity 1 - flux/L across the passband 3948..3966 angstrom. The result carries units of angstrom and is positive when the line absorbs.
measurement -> 4.29 angstrom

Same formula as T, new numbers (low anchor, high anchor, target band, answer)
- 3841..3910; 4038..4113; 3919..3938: 6.05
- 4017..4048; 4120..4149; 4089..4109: -0.07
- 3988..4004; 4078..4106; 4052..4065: 0.45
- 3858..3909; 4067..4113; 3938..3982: 8.49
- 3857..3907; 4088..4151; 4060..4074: -0.48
